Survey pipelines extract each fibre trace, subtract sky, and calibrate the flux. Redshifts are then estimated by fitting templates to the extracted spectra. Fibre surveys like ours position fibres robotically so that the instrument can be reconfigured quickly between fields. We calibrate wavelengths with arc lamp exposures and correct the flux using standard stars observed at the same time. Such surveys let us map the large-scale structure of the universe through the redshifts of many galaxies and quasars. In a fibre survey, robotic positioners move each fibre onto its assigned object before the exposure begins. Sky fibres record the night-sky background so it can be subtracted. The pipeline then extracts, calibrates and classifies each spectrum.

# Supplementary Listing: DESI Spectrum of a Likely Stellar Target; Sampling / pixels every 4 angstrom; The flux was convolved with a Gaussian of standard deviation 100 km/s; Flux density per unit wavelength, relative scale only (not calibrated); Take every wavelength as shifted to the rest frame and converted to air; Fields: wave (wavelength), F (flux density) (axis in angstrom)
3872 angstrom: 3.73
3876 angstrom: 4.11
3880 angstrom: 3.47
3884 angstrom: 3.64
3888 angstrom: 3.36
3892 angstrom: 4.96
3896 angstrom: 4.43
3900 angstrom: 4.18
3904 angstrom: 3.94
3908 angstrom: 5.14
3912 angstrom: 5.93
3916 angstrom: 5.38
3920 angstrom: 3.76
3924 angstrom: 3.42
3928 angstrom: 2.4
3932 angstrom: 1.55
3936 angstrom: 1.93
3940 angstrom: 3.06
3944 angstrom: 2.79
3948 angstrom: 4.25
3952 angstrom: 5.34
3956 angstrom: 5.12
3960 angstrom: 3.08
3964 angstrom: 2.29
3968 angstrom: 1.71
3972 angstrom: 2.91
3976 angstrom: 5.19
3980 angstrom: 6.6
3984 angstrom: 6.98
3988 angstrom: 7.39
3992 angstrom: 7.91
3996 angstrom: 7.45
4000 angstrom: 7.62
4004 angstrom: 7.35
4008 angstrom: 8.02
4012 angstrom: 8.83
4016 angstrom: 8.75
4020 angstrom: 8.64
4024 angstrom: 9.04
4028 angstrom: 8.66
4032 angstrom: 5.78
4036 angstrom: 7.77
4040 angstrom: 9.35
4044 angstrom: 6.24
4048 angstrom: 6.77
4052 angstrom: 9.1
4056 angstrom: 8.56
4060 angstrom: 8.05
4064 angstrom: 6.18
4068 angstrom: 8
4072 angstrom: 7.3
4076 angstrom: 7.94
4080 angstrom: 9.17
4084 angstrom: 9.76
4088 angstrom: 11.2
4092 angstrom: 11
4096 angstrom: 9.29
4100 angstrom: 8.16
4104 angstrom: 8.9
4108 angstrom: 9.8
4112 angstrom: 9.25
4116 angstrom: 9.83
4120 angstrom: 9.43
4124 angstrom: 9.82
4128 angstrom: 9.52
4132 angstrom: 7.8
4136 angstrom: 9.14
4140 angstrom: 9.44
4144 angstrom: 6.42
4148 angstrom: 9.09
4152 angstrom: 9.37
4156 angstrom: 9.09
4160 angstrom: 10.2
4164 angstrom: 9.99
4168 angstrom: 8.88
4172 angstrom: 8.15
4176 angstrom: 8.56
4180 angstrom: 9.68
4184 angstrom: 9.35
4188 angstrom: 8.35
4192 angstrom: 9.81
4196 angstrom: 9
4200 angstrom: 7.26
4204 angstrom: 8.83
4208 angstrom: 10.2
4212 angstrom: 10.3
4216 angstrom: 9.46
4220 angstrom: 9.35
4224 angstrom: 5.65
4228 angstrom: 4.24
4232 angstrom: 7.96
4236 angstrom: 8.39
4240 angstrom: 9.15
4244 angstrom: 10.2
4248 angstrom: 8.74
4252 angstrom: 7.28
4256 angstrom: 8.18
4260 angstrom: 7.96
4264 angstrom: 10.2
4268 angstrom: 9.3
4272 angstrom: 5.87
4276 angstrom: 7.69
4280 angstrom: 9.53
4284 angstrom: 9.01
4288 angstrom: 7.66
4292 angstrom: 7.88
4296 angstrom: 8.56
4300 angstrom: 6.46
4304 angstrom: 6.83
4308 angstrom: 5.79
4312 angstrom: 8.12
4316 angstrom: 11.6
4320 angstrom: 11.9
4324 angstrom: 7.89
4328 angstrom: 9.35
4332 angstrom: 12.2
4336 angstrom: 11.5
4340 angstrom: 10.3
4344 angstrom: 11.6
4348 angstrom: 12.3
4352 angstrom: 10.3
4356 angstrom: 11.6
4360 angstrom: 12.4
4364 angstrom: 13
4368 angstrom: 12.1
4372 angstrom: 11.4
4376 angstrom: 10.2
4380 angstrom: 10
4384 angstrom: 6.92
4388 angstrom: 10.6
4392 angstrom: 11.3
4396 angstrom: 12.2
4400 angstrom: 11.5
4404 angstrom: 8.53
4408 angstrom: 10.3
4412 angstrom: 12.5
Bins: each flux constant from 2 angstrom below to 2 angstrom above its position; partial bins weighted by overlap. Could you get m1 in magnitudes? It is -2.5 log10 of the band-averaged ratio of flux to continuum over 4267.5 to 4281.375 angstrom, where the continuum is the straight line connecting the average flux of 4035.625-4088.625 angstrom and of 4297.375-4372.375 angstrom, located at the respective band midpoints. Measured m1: 0.24 mag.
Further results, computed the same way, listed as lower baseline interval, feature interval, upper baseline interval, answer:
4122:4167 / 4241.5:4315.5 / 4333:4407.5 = 0.24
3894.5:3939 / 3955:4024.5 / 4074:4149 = -0.07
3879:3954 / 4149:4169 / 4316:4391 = -0.22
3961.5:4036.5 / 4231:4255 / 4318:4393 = 0.11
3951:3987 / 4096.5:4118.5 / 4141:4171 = -0.18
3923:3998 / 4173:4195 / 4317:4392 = -0.13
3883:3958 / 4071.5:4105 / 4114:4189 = -0.21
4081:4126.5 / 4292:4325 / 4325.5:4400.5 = 0.27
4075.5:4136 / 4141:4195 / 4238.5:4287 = 0.01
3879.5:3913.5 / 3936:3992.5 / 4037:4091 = 0.34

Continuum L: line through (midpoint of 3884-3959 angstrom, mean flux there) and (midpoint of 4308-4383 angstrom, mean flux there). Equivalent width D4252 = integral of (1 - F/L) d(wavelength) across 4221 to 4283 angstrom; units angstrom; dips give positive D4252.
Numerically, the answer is 8.2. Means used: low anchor 3.92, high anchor 10.8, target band 8.06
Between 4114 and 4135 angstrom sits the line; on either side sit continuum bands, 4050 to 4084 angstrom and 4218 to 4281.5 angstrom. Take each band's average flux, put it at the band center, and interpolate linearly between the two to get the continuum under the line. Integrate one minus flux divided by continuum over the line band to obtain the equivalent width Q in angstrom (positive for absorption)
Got -3.0 angstrom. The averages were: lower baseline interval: 8.14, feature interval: 9.27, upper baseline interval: 8.09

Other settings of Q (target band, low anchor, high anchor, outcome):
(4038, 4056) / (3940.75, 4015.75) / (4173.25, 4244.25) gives -3.9 angstrom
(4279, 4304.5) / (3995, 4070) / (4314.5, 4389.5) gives 5.8 angstrom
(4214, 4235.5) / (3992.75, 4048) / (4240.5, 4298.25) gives 2.4 angstrom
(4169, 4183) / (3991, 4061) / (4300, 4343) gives -0.2 angstrom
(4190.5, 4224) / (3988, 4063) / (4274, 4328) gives -3.2 angstrom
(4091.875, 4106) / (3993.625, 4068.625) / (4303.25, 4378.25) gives -1.0 angstrom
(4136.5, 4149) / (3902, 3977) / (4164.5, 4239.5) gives -1.5 angstrom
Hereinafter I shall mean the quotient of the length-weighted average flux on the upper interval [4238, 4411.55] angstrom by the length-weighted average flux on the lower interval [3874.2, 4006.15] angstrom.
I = 2.1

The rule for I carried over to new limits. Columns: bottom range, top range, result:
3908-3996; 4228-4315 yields 1.87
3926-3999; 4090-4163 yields 2.10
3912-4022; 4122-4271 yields 1.69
